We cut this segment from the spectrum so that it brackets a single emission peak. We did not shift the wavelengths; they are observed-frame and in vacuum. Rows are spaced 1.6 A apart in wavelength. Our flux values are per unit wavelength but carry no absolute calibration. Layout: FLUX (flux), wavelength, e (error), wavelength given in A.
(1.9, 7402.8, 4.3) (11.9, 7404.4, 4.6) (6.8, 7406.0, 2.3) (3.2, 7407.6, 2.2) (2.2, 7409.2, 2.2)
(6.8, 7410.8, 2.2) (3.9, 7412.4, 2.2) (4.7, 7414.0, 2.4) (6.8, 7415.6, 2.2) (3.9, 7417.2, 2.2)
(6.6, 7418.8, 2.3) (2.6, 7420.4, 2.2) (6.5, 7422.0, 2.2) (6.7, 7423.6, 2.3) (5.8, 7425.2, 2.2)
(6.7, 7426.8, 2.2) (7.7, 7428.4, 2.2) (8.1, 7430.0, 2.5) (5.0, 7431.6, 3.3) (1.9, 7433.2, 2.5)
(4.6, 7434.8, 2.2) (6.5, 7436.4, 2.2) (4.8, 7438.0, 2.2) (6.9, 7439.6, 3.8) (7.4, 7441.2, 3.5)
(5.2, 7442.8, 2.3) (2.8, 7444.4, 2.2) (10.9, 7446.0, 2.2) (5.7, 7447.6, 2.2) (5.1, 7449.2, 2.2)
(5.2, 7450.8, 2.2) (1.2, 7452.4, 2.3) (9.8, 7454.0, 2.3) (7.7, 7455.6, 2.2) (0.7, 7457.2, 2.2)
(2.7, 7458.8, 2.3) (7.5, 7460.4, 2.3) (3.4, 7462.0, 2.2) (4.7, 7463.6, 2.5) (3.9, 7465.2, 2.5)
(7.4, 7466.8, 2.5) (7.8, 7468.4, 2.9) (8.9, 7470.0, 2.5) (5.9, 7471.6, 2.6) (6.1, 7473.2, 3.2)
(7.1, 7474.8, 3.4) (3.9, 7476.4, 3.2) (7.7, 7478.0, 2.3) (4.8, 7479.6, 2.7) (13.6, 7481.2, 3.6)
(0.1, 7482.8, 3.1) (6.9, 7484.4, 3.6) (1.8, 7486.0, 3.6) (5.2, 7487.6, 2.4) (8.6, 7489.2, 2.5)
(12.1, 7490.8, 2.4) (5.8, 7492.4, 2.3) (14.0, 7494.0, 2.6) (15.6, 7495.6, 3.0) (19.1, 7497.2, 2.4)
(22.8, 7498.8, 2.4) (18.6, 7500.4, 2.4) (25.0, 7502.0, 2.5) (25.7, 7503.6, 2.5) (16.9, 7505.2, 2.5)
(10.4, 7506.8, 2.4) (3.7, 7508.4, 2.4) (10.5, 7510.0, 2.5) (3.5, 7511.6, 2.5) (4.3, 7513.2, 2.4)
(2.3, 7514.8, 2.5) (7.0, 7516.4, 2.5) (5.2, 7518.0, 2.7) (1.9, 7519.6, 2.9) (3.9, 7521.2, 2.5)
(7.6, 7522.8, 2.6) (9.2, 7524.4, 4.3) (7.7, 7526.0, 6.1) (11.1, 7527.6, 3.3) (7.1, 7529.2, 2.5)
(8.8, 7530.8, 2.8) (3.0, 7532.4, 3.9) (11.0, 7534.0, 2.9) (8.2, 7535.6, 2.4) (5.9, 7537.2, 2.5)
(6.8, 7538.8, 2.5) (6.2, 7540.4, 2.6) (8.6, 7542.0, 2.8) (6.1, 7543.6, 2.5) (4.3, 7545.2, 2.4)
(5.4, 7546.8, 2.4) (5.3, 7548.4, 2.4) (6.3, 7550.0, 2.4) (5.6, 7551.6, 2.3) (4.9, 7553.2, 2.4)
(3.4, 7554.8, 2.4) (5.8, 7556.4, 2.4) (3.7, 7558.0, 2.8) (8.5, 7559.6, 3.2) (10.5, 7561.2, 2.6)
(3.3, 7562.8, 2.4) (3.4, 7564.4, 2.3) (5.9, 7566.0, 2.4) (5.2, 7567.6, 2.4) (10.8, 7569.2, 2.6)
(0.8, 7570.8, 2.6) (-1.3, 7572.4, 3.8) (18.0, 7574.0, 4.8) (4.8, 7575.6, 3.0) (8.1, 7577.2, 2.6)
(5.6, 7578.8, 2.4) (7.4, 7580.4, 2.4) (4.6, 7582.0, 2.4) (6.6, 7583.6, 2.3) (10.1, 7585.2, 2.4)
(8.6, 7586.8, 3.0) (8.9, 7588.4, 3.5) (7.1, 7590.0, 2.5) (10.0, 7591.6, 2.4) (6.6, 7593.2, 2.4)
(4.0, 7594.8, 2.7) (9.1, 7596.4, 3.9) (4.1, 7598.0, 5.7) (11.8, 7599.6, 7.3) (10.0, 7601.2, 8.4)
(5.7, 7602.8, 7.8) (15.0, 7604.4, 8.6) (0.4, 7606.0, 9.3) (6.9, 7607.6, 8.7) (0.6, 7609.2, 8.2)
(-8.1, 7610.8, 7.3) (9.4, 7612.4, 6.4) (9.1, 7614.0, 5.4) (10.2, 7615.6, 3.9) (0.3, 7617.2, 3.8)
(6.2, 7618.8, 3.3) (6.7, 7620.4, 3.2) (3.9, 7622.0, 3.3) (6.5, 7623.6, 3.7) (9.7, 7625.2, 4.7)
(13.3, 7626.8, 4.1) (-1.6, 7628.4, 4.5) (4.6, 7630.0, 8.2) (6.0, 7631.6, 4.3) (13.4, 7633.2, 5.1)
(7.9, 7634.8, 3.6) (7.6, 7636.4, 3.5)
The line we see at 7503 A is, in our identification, [O II] 3727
